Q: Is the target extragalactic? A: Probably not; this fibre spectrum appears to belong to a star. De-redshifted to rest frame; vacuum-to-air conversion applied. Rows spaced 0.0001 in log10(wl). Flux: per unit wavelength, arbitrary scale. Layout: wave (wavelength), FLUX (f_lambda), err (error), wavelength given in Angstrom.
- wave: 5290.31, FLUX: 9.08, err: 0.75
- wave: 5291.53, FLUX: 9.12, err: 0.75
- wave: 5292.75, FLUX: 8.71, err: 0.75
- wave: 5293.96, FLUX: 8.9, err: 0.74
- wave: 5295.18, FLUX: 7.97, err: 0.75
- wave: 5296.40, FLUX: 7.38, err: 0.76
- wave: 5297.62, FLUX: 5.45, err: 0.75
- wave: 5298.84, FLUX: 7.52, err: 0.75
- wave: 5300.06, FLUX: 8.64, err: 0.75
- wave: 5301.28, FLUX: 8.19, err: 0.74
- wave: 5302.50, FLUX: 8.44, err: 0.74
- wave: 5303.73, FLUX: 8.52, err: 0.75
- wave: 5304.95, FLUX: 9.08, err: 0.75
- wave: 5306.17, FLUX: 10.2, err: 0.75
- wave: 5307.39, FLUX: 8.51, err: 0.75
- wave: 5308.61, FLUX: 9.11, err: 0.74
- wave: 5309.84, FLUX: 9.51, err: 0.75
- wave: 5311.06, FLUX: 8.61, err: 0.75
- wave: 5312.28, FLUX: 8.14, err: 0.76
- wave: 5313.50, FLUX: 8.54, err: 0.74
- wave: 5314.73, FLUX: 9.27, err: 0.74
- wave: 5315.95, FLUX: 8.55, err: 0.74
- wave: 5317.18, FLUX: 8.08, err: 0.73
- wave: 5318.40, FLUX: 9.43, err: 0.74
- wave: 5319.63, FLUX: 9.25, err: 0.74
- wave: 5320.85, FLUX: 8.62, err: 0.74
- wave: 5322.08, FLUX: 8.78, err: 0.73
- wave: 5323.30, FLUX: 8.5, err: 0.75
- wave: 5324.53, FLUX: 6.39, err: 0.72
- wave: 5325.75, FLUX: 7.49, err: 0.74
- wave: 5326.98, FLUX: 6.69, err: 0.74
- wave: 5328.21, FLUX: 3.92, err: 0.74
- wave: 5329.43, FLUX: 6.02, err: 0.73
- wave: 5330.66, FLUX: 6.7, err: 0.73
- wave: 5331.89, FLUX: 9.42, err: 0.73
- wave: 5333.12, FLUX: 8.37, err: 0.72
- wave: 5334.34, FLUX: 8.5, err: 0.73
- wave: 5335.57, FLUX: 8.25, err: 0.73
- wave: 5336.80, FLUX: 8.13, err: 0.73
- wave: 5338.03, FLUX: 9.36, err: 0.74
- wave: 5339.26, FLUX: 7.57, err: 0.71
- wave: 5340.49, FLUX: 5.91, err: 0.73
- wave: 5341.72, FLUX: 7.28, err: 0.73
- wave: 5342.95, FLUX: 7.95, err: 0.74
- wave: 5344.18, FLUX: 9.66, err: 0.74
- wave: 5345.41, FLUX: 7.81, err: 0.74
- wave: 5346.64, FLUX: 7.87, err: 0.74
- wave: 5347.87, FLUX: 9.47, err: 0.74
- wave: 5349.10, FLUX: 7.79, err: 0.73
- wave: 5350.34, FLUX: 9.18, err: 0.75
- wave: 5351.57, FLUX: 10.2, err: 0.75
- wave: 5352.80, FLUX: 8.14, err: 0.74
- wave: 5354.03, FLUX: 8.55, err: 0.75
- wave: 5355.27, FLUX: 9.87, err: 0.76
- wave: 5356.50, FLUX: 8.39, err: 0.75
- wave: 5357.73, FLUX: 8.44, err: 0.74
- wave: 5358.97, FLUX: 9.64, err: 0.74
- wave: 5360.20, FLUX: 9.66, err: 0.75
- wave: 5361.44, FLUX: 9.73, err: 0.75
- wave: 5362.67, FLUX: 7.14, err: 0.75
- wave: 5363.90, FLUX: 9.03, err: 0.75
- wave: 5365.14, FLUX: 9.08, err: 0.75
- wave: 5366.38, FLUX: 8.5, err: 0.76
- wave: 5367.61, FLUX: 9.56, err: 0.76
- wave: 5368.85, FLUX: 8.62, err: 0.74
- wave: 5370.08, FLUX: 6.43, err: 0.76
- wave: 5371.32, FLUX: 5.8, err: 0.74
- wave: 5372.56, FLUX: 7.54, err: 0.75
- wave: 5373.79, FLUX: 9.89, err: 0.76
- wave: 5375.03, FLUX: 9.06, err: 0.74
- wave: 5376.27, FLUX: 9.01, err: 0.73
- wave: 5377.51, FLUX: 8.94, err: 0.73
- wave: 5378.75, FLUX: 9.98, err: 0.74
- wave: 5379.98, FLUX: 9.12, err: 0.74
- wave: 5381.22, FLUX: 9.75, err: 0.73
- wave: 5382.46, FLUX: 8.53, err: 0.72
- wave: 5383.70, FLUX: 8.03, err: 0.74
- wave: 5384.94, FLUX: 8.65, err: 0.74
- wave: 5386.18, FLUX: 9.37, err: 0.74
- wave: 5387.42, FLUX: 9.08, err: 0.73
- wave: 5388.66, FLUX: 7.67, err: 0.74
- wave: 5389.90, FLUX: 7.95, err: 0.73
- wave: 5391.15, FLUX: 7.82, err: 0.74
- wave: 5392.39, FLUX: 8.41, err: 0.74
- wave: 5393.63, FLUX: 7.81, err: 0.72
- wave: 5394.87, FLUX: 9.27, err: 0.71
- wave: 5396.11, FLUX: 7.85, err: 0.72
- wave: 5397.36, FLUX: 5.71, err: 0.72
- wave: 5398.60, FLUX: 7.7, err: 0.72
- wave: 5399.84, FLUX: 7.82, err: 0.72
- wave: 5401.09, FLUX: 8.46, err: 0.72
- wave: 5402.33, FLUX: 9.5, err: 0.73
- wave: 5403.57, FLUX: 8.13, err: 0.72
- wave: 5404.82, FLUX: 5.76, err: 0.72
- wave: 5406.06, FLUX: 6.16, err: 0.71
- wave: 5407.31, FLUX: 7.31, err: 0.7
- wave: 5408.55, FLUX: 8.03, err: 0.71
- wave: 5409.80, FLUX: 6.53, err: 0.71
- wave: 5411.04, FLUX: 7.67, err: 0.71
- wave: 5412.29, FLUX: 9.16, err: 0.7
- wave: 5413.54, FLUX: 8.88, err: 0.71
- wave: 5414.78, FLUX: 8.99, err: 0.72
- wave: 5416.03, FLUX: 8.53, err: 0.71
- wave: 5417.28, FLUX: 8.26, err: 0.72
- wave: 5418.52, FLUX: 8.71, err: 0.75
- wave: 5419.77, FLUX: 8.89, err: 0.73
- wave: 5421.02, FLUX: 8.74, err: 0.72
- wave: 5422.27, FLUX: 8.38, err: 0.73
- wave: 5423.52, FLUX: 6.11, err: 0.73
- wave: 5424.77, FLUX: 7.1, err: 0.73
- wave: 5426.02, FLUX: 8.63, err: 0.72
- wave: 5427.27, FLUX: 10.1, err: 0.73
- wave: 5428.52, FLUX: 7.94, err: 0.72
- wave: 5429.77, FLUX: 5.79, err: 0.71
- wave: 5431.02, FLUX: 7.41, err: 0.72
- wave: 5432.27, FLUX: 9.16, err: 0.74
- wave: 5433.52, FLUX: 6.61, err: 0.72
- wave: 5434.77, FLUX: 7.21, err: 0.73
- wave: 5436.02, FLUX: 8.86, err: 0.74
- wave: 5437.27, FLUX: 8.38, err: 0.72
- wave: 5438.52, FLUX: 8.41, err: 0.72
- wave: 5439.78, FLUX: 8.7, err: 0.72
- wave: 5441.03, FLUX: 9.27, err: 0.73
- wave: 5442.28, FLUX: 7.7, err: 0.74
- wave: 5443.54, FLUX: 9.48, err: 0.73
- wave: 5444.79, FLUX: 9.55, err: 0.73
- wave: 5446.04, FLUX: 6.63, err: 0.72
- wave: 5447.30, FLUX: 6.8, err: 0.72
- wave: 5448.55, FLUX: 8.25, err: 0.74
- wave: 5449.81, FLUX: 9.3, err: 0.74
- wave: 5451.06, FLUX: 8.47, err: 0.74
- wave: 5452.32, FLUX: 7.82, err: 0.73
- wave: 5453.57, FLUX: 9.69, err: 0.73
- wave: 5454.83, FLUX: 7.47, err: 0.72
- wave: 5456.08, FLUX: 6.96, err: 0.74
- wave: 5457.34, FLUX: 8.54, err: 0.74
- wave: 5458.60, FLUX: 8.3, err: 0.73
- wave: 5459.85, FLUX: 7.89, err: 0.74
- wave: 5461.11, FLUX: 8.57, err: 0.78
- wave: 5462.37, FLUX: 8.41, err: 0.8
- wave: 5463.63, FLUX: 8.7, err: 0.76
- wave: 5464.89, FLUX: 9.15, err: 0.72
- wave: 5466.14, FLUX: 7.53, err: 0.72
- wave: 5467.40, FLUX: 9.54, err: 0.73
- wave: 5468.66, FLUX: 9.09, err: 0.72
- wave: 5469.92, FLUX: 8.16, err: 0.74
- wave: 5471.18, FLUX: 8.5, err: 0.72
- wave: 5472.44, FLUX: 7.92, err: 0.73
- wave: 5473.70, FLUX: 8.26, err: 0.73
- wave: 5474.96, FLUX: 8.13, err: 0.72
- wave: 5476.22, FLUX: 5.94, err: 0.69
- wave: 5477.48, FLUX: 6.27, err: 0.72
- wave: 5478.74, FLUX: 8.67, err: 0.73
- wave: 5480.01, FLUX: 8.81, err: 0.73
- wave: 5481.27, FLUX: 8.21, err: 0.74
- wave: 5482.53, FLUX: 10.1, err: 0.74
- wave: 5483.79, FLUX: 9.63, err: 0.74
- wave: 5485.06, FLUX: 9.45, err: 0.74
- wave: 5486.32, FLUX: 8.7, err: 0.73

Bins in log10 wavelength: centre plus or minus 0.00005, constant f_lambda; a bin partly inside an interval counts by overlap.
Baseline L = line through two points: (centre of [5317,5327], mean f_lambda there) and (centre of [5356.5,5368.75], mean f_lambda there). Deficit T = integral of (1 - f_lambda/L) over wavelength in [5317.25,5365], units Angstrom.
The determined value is 1.8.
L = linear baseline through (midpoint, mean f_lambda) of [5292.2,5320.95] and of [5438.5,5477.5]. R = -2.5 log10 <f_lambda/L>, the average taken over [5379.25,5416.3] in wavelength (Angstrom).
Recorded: 0.03 mag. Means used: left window 8.53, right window 8.26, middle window 8.12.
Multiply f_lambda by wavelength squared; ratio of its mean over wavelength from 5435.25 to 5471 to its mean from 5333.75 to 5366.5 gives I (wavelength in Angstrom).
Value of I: 1.0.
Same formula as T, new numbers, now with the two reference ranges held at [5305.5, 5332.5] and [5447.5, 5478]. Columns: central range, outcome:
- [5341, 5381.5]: -2.5 Angstrom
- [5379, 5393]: -0.7 Angstrom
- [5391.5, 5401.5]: 0.4 Angstrom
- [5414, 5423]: -0.5 Angstrom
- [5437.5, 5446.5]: -0.4 Angstrom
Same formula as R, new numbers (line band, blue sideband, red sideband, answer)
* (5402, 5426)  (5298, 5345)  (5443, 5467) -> 0.043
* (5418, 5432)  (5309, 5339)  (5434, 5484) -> 0.035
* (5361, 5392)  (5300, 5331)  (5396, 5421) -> -0.071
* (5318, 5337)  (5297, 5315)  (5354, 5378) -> 0.106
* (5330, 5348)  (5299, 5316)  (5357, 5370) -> 0.090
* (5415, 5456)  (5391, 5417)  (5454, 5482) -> -0.023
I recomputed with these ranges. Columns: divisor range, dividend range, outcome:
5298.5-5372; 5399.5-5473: 1.02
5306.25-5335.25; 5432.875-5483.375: 1.07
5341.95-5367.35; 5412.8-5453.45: 0.96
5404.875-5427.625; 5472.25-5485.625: 1.06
